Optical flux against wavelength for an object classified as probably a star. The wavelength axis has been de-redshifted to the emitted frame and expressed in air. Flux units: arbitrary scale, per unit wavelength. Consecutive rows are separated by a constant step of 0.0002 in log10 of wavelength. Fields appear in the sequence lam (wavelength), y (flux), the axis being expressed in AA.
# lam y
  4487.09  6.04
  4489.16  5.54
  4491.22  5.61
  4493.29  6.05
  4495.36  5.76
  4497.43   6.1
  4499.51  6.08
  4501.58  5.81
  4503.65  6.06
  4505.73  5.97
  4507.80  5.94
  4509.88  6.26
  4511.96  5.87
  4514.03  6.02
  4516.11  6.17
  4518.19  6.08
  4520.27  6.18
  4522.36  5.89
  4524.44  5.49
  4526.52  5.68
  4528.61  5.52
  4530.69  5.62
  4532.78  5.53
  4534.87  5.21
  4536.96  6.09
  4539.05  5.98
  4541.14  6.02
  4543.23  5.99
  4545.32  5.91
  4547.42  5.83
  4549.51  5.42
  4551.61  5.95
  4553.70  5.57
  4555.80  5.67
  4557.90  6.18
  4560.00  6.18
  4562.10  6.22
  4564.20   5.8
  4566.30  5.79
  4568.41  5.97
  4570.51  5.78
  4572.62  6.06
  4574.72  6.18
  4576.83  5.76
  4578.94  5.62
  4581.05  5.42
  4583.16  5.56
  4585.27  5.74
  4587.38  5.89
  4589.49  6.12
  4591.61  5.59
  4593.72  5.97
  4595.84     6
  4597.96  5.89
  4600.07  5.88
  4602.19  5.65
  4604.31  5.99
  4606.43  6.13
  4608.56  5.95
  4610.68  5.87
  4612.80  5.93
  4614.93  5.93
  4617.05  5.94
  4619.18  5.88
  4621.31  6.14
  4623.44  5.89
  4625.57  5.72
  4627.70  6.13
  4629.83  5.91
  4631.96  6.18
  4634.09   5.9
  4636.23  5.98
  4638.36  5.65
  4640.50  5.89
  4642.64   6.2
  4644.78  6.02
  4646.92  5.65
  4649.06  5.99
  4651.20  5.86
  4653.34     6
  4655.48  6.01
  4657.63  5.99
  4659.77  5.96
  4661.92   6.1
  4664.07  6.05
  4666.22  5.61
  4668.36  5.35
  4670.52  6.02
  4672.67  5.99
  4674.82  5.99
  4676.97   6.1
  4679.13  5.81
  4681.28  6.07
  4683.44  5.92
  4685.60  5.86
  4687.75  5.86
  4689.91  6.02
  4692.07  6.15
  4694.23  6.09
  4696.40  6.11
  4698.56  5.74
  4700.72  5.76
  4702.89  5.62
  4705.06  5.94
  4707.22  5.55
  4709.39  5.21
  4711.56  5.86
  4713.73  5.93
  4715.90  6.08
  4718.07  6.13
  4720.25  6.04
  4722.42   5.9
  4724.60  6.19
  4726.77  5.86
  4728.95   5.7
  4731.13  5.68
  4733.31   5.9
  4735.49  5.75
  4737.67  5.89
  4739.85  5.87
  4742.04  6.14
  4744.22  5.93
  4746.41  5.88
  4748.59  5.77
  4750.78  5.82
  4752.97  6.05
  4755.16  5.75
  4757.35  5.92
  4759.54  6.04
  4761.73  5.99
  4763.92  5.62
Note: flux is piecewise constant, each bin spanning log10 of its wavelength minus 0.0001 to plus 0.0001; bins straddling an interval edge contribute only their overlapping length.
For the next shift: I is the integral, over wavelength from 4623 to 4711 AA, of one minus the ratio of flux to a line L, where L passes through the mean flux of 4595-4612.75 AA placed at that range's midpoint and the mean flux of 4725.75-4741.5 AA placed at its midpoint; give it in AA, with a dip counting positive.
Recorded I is -0.4 AA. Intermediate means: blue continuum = 5.92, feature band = 5.9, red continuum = 5.82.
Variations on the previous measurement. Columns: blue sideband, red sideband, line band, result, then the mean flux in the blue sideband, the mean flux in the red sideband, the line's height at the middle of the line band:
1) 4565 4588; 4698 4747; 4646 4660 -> -0.2 AA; 5.8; 5.85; 5.82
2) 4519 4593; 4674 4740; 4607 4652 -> -0.7 AA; 5.81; 5.89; 5.85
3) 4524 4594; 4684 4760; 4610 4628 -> -0.3 AA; 5.8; 5.88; 5.83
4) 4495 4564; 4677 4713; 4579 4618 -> 0.1 AA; 5.89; 5.86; 5.87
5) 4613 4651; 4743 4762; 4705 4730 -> 0.2 AA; 5.94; 5.91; 5.91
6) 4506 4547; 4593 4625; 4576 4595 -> 0.5 AA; 5.87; 5.93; 5.91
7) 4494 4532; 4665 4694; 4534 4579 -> 0.3 AA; 5.91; 5.91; 5.91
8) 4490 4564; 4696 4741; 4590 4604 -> 0.0 AA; 5.88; 5.84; 5.87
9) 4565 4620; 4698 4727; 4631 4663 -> -0.6 AA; 5.86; 5.85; 5.86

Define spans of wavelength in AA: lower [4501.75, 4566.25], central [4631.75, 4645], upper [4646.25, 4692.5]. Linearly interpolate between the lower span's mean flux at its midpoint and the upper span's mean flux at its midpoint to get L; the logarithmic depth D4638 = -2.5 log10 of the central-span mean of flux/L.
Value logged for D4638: -0.01 mag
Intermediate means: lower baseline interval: 5.87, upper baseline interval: 5.93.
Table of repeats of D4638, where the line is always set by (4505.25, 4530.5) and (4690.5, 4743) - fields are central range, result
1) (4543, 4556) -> 0.028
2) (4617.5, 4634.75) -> -0.014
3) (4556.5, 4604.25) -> 0.005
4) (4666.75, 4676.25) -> 0.009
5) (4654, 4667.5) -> -0.011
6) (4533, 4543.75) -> 0.015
